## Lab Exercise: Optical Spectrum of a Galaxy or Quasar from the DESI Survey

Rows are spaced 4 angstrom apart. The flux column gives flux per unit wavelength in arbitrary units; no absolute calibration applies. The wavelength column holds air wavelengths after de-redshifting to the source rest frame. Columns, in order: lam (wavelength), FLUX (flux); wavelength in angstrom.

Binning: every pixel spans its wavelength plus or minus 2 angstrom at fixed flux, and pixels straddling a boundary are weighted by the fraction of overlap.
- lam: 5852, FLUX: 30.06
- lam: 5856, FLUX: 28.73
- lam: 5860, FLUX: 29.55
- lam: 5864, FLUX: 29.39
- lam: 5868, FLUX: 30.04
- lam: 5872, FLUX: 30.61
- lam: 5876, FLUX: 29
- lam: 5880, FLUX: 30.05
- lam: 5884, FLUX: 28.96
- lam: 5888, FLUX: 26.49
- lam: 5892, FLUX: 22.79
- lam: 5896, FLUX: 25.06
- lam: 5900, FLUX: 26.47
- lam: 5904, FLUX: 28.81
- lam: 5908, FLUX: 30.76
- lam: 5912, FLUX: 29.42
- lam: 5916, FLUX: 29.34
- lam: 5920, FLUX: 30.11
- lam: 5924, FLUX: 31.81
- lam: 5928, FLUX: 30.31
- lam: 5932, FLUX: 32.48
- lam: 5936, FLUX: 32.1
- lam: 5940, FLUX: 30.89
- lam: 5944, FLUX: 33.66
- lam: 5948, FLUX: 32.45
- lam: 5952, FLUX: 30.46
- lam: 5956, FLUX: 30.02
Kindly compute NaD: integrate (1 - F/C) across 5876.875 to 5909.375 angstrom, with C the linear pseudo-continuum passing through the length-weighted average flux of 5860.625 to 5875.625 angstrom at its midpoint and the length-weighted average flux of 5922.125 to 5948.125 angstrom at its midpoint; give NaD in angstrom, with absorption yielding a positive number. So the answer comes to 3.41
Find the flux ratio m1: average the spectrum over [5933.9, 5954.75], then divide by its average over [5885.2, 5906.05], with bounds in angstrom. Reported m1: 1.2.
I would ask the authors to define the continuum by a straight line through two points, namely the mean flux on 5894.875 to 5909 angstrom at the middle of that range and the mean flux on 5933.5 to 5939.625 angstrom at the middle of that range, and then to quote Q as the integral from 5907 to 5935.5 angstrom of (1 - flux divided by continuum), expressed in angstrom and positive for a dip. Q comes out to -0.6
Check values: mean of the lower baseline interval 27.7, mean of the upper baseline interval 31.8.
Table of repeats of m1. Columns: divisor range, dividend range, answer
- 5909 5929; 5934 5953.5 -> 1.06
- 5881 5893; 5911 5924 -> 1.12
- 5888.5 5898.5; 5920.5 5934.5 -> 1.28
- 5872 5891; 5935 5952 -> 1.12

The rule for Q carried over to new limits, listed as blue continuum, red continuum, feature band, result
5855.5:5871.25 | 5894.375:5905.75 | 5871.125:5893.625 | 0.19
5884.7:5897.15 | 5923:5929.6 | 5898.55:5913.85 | -0.69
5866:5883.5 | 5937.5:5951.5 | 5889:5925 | 3.24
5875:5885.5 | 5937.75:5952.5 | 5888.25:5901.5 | 2.23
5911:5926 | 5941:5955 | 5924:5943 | -0.31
